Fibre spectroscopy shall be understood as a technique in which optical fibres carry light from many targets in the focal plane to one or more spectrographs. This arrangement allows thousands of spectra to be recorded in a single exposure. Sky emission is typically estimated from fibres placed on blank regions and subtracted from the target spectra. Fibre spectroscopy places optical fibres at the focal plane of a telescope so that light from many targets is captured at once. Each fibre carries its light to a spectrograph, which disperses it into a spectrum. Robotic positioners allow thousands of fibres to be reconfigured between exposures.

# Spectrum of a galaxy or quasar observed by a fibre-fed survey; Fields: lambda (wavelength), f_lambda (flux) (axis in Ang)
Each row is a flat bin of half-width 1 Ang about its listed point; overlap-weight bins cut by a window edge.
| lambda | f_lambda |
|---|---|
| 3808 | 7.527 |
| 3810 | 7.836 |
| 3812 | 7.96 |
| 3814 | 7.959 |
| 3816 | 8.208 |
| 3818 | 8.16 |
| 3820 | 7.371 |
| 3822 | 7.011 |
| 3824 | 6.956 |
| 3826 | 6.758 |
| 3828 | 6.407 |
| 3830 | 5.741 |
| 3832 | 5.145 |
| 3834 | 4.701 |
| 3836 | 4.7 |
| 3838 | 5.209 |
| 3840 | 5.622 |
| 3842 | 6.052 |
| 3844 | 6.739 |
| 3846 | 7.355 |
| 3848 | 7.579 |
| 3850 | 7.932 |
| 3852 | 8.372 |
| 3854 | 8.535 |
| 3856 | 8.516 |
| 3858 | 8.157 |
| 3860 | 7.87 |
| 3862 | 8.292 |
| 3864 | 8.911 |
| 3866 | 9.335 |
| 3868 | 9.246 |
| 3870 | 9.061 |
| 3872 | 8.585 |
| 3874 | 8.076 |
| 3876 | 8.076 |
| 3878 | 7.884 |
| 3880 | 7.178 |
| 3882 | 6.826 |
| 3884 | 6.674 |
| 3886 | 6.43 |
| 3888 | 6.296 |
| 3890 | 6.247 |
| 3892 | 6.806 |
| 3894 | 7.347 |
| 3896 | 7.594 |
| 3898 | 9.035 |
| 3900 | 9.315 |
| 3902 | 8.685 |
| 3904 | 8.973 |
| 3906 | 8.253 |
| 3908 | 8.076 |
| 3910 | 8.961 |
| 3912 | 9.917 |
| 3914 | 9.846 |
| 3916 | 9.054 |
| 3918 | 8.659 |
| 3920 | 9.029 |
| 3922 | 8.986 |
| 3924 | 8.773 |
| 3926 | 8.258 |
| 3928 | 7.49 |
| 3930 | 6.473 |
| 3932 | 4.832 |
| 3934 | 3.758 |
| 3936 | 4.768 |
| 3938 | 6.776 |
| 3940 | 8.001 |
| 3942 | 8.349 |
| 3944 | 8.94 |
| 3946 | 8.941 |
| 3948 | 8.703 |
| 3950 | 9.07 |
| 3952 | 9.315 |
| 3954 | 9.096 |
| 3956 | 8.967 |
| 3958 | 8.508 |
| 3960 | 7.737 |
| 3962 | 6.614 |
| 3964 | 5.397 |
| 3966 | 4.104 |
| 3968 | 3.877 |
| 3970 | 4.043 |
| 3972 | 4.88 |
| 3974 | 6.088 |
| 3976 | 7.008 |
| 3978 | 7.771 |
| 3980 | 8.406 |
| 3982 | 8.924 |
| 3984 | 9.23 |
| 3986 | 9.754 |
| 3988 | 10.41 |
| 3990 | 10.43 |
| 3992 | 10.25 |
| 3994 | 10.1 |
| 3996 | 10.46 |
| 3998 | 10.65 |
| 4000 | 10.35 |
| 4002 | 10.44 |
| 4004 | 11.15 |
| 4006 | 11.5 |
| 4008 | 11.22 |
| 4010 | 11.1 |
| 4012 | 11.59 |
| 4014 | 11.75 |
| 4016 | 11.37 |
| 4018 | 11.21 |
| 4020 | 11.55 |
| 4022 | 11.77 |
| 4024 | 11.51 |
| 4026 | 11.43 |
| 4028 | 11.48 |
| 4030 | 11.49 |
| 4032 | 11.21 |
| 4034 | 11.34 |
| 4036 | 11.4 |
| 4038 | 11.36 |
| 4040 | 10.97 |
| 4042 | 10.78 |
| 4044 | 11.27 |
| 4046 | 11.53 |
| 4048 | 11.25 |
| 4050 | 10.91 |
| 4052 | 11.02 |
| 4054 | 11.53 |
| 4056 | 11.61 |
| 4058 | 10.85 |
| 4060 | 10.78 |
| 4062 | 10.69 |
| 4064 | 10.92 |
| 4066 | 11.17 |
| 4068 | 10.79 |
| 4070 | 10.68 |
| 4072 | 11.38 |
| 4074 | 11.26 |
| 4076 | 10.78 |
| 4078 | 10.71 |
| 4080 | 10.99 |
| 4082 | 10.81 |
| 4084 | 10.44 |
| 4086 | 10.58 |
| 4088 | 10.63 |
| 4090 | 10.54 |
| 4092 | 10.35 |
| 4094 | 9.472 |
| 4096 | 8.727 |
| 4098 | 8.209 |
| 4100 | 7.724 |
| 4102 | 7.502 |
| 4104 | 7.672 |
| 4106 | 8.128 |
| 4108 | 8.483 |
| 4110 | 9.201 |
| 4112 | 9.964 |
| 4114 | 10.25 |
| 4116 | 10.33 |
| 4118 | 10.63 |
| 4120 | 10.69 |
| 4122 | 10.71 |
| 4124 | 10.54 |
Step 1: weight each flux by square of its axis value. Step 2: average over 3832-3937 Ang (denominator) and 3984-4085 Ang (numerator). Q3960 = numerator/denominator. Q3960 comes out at 1.6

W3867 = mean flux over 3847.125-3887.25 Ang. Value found 8.07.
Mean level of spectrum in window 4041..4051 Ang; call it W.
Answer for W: 11.1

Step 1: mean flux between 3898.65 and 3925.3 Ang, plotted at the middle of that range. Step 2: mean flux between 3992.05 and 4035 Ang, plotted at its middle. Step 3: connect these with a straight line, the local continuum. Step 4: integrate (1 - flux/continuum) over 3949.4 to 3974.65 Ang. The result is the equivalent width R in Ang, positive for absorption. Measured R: 8.3 Ang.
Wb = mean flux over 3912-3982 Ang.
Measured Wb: 7.43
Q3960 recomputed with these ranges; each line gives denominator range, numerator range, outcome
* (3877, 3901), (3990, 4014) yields 1.57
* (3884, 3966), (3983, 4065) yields 1.48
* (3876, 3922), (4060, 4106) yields 1.37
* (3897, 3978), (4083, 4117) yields 1.32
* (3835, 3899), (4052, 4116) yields 1.50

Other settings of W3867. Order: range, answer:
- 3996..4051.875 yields 11.2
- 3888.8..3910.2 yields 8.07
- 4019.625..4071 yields 11.2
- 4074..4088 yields 10.8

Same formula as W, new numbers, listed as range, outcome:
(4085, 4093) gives 10.5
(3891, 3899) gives 7.7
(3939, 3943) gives 8.18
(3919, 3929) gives 8.51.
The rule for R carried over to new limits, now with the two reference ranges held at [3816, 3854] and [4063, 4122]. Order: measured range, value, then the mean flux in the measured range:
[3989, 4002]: -2.5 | 10.4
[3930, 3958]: 1.5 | 7.64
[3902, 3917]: -2.7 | 8.99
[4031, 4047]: -3.4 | 11.2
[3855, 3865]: -2.0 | 8.35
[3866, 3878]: -2.5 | 8.61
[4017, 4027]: -2.7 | 11.5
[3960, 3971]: 4.3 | 5.07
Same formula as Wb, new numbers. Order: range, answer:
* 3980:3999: 9.94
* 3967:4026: 9.64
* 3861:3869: 8.95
